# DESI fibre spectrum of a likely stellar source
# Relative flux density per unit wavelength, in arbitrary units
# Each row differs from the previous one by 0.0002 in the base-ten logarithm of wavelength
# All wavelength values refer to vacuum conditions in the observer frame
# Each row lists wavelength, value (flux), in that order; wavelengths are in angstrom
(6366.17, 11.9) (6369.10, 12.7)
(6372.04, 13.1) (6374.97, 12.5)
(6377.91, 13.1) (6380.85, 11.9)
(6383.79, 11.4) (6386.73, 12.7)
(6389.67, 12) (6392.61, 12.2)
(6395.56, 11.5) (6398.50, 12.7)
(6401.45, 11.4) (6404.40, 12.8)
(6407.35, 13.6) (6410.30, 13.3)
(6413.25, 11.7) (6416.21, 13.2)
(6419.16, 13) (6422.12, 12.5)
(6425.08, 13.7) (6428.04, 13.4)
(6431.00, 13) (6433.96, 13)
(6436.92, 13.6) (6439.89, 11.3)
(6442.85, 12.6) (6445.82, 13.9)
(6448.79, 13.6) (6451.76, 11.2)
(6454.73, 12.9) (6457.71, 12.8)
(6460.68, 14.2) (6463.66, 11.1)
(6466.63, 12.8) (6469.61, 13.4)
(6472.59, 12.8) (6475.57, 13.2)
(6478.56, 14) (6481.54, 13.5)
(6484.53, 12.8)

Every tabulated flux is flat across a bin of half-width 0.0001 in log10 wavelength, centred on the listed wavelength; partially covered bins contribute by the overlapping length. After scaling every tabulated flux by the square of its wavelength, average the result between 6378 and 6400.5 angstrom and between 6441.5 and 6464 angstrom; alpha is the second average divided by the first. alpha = 1.08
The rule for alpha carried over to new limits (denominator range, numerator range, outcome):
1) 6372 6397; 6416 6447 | 1.08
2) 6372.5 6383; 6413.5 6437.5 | 1.06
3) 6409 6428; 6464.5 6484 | 1.04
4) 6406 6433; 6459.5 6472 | 1.00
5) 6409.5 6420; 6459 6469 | 1.02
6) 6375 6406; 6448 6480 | 1.08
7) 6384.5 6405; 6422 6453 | 1.08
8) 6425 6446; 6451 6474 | 0.99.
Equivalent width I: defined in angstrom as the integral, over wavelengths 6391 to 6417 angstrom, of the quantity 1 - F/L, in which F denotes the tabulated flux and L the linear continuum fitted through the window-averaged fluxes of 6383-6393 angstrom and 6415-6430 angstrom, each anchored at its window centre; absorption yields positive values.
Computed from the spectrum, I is 0.3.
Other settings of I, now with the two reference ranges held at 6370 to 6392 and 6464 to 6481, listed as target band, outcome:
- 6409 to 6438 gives -0.7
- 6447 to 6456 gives 0.2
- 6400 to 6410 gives -0.1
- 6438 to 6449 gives 0.1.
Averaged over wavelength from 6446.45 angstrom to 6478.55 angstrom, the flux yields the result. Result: 12.9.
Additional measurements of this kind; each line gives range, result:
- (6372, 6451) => 12.7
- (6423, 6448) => 13.1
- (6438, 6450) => 12.9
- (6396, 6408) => 12.5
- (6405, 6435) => 13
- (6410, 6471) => 12.9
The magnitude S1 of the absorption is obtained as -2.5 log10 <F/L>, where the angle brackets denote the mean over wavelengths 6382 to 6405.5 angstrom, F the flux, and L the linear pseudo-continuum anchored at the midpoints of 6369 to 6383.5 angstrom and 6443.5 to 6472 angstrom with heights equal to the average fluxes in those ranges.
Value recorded 0.05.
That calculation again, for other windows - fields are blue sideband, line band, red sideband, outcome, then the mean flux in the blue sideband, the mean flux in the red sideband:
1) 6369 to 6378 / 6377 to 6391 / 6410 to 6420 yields 0.05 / 12.8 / 12.7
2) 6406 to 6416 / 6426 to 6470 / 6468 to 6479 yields 0.02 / 12.9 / 13.3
